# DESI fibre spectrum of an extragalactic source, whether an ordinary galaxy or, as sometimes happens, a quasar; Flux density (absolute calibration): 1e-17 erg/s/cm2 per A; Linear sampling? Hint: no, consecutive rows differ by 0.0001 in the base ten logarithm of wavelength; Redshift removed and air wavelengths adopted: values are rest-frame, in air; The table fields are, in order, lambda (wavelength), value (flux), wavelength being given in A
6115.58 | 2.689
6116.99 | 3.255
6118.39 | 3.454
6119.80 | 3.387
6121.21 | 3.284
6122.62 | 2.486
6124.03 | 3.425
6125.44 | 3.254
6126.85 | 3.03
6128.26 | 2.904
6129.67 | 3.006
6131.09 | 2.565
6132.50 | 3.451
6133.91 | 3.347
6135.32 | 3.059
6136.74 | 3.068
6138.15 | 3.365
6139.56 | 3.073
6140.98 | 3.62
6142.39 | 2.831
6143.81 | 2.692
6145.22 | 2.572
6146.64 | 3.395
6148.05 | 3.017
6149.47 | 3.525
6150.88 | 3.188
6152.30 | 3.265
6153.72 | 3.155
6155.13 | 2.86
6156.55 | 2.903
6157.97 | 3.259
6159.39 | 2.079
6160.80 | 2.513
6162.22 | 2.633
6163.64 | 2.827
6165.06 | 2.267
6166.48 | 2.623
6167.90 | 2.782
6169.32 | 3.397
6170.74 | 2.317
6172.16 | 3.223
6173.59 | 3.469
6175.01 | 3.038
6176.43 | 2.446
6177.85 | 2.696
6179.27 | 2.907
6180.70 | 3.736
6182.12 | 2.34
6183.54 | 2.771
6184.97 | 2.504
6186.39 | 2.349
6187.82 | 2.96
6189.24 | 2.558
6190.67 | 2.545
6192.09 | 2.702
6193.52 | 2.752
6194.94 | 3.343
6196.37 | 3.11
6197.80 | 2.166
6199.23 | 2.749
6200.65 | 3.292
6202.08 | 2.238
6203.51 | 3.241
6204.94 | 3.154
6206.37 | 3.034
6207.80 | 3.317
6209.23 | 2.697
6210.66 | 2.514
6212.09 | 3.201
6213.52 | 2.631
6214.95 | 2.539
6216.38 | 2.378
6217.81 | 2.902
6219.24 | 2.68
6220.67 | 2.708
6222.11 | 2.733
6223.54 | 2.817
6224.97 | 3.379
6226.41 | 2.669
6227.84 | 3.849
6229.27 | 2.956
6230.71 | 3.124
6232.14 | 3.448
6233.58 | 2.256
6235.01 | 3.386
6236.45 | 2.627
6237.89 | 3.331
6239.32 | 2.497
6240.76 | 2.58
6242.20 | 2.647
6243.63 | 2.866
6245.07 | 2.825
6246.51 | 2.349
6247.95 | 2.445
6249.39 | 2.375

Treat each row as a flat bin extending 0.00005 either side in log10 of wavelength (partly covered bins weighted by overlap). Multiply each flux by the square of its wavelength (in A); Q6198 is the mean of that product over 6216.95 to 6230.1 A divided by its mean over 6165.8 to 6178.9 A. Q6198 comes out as 1.04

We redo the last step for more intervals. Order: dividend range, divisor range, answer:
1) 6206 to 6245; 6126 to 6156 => 0.96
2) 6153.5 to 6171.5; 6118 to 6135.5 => 0.88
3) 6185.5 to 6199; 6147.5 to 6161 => 0.92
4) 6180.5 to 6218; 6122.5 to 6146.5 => 0.93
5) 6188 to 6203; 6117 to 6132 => 0.91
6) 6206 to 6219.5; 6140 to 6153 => 0.91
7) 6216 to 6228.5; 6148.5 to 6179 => 1.03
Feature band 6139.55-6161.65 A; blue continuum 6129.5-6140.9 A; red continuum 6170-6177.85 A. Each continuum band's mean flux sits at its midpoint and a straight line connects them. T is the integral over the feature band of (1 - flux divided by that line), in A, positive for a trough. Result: 0.4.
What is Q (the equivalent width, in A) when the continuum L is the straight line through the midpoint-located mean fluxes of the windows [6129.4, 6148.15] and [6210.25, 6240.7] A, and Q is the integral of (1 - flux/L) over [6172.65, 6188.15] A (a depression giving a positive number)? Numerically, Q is 0.8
